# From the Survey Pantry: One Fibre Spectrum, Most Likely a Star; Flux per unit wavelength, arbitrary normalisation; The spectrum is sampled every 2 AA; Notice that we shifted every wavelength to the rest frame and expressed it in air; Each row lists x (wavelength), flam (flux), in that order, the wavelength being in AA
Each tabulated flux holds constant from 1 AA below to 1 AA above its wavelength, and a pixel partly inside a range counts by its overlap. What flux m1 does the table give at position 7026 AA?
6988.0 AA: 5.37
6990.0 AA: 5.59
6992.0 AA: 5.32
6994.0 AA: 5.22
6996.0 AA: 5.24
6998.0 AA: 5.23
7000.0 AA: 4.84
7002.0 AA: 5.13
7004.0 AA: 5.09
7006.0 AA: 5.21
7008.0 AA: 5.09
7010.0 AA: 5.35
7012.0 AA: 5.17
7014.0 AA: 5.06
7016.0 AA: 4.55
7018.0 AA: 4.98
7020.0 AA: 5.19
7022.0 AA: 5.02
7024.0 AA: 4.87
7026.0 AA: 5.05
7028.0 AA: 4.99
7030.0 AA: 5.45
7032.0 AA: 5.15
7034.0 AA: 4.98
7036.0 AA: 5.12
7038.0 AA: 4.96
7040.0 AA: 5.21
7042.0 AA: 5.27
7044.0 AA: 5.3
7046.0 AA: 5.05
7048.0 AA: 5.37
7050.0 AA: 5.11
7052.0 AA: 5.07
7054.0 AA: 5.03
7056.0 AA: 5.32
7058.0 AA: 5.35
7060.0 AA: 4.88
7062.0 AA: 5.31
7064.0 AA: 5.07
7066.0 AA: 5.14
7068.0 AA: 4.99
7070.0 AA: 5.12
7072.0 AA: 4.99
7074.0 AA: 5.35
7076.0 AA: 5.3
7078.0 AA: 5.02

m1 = 5.05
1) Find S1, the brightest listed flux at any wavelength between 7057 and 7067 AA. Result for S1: 5.35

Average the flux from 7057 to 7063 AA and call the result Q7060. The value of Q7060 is 5.18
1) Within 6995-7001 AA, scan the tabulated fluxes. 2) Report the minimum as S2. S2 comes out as 4.84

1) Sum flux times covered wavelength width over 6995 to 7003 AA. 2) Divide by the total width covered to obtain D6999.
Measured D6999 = 5.11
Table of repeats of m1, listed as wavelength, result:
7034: 4.98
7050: 5.11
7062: 5.31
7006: 5.21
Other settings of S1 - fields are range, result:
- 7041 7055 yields 5.37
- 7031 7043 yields 5.27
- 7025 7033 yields 5.45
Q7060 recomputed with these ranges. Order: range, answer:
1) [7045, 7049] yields 5.21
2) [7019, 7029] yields 5.02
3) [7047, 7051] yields 5.24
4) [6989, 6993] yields 5.46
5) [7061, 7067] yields 5.17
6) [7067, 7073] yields 5.03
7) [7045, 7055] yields 5.13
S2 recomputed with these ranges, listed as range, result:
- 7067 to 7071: 4.99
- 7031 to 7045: 4.96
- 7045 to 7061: 4.88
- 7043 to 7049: 5.05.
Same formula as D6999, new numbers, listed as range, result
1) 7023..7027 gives 4.96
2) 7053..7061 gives 5.14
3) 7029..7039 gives 5.13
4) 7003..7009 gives 5.13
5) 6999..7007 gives 5.07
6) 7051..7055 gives 5.05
